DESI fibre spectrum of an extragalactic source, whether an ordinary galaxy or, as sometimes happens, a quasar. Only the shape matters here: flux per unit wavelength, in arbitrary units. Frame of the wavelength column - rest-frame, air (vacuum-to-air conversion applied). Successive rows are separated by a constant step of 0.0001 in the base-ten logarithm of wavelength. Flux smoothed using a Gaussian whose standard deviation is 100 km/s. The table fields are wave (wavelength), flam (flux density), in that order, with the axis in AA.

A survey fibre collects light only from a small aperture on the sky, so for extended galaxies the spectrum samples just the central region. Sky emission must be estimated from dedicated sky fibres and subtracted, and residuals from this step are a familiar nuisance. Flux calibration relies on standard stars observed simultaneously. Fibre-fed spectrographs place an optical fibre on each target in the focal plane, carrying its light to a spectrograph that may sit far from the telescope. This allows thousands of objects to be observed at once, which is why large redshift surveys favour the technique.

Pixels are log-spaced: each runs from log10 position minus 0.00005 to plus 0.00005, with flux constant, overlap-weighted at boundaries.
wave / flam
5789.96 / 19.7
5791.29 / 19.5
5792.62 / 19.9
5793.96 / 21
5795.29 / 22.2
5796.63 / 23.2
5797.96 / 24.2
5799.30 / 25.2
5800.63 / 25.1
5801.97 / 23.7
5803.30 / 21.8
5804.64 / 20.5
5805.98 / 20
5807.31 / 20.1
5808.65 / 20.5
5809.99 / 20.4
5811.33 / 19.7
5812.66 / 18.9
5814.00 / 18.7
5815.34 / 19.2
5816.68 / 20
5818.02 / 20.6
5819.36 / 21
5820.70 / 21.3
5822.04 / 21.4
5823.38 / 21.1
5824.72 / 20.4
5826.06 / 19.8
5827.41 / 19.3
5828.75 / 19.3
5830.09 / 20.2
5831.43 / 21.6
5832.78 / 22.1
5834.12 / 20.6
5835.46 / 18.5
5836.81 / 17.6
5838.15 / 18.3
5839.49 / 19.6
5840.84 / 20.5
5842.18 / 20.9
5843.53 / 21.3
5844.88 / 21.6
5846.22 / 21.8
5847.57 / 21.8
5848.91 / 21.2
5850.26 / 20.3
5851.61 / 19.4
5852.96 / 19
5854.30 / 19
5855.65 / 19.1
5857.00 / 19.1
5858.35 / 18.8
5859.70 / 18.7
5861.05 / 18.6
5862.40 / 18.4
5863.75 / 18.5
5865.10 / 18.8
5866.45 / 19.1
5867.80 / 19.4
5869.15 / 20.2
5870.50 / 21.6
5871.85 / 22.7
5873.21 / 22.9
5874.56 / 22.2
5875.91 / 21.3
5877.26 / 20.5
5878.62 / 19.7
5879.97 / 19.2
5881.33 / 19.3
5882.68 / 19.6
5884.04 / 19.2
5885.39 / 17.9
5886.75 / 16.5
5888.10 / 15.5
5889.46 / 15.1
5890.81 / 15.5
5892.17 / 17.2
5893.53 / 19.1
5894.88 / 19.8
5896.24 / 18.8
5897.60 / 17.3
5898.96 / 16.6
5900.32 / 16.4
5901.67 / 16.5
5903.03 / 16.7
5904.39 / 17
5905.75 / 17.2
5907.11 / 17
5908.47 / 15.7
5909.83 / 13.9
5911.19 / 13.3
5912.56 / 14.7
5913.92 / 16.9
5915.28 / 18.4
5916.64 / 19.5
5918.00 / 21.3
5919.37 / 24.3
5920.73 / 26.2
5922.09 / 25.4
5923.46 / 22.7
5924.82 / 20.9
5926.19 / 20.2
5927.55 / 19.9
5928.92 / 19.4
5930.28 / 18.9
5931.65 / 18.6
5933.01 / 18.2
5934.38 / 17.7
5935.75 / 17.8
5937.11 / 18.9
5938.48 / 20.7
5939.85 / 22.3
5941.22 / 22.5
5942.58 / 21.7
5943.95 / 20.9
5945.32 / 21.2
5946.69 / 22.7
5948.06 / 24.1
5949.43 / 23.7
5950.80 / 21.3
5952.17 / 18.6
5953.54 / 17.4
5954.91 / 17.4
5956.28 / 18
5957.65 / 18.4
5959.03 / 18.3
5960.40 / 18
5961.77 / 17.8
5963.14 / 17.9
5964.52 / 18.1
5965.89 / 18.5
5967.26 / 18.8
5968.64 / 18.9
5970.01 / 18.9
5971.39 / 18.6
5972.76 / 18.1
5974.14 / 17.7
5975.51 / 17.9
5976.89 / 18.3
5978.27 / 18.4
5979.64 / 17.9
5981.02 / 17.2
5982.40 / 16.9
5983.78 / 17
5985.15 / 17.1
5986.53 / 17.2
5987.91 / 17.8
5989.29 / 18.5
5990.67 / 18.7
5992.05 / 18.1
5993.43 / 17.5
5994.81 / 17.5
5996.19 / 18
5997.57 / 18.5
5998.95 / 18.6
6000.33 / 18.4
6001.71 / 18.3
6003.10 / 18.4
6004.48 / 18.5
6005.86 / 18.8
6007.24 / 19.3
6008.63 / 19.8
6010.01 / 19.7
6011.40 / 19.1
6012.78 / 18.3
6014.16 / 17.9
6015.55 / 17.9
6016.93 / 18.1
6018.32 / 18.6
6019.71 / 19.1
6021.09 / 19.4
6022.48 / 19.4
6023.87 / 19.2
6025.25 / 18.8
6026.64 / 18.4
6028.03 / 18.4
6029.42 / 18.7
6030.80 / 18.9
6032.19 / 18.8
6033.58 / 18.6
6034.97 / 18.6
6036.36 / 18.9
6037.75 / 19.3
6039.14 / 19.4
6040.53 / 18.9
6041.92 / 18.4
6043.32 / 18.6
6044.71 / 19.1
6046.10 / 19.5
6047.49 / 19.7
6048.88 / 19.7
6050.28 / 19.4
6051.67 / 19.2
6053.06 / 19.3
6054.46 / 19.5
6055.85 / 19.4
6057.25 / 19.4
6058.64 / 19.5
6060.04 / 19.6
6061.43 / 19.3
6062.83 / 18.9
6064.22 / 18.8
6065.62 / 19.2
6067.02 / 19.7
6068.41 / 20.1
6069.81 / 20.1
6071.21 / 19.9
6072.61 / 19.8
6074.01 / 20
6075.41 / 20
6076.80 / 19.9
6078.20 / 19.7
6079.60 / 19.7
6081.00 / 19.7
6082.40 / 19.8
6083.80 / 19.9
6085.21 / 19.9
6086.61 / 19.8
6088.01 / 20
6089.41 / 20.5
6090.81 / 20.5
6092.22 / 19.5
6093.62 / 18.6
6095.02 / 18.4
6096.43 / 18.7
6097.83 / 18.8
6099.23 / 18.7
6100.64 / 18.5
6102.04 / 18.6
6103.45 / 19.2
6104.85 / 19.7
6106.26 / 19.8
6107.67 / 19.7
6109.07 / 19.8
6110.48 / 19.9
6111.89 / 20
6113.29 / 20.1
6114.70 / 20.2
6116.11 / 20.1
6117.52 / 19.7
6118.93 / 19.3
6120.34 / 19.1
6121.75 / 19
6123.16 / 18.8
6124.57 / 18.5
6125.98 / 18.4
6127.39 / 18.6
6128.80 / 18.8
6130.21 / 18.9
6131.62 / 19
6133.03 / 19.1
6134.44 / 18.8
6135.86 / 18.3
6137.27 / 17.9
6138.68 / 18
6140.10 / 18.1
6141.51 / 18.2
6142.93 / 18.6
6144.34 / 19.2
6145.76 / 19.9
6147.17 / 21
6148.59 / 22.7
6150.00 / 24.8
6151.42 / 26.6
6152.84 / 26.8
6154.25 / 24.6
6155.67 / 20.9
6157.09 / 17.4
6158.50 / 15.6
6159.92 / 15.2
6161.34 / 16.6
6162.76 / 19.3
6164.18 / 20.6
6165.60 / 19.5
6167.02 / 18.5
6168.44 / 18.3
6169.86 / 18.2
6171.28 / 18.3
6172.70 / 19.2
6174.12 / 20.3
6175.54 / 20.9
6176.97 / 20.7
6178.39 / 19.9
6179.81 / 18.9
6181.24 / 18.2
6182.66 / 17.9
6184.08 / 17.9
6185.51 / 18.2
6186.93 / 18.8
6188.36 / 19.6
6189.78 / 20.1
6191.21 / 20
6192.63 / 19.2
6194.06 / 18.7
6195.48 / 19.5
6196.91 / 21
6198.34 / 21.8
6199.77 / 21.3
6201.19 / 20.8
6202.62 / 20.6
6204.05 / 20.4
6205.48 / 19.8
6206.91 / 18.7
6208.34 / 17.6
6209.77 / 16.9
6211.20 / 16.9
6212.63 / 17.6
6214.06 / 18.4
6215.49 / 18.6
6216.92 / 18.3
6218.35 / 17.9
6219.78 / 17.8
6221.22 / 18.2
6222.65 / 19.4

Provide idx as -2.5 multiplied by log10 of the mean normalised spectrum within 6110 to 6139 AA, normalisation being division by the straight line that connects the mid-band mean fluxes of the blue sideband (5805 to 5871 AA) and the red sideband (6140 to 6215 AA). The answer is 0.03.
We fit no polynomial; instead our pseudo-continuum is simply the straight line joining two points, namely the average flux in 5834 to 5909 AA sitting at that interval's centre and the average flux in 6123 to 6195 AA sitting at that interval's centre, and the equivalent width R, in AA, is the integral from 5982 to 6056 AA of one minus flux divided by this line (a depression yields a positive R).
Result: 2.2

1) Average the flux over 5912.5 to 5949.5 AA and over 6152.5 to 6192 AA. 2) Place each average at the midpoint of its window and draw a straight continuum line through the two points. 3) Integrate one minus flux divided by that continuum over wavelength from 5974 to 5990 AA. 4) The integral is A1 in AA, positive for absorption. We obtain 2.2 AA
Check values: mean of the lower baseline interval 20.8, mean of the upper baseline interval 19.2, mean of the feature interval 17.7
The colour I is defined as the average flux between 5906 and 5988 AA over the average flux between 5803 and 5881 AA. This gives 0.95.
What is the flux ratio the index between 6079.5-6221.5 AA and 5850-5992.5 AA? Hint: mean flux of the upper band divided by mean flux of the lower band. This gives 1.02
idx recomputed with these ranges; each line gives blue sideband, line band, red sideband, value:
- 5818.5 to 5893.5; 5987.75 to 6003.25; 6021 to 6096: 0.07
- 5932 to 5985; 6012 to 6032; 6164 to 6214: 0.03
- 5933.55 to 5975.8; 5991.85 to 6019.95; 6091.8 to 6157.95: 0.06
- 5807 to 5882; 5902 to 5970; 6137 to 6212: 0.03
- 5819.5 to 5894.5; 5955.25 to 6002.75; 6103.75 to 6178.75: 0.09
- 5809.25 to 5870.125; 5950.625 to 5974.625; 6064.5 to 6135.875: 0.08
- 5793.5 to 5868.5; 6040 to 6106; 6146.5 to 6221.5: 0.02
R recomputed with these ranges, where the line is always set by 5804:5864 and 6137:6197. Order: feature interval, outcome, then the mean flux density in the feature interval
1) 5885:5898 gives 1.7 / 17.3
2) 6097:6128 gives 0.6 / 19.3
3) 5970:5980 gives 0.8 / 18.2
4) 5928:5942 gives 0.2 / 19.5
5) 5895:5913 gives 3.2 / 16.4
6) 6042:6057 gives 0.3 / 19.3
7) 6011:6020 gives 0.6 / 18.4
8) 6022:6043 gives 1.0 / 18.8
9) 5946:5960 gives -0.1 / 19.9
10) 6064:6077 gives 0.0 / 19.8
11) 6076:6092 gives -0.2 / 19.9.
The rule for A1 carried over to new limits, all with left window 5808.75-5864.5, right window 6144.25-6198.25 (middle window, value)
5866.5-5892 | 0.8 AA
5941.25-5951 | -1.2 AA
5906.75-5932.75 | 0.8 AA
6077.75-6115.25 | 0.6 AA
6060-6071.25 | 0.2 AA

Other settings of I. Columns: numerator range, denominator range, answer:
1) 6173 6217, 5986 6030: 1.04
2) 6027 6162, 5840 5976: 1.01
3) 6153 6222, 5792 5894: 0.95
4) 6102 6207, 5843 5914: 1.05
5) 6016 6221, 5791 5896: 0.96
